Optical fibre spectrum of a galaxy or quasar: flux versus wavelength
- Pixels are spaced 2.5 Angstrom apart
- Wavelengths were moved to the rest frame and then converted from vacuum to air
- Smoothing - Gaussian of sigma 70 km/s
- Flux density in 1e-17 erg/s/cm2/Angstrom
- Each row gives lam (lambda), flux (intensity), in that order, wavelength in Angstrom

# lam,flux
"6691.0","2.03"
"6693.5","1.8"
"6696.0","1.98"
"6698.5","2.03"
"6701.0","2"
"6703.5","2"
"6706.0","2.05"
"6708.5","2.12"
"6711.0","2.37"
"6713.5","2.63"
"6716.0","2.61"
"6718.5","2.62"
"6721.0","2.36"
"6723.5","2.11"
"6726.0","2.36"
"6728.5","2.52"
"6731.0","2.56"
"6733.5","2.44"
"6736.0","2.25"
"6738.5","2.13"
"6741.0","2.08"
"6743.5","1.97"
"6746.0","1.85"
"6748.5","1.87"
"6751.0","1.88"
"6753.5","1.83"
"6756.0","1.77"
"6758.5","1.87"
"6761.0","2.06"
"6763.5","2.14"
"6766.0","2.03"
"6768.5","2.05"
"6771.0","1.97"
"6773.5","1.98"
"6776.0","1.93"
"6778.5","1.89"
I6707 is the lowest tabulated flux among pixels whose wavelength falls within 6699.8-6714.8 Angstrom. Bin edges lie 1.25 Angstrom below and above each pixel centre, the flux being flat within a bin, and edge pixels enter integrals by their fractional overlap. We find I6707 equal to 2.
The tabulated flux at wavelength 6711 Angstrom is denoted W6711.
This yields 2.37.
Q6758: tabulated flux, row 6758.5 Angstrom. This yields 1.87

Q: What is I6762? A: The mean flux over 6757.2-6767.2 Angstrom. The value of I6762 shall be 2.02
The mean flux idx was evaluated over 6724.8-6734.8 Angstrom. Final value 2.47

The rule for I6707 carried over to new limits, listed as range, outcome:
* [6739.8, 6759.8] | 1.77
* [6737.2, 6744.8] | 1.97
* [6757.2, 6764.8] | 1.87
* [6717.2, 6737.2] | 2.11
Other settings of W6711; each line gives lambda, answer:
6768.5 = 2.05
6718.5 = 2.62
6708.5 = 2.12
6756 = 1.77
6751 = 1.88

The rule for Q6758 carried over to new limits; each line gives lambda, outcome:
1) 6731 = 2.56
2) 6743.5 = 1.97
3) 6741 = 2.08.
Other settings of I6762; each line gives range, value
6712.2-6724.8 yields 2.47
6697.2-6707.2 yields 2.02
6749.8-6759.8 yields 1.84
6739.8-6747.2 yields 1.97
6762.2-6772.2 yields 2.05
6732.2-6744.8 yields 2.17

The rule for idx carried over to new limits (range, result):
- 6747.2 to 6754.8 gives 1.86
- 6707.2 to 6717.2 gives 2.43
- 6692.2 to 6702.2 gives 1.95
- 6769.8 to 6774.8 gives 1.97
